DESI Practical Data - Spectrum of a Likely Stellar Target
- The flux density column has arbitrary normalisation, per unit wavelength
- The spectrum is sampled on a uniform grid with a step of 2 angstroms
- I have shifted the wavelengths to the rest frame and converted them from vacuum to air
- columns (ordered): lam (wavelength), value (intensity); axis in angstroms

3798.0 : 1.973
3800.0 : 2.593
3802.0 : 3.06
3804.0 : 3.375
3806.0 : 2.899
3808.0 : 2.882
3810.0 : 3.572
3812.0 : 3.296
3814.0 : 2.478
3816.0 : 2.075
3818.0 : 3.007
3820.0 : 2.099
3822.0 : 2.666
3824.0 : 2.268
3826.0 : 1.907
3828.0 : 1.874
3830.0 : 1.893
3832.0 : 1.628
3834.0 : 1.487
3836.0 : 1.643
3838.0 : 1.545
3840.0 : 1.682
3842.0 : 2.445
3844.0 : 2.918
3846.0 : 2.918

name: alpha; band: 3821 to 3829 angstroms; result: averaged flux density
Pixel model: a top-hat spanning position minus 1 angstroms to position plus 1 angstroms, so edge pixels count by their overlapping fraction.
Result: 2.18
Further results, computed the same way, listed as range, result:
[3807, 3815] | 3.06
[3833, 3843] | 1.76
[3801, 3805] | 3.22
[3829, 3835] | 1.67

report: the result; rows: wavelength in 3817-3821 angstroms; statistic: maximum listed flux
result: 3.007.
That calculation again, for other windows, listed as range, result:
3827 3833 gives 1.893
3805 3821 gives 3.572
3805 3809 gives 2.899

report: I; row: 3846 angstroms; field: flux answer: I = 2.918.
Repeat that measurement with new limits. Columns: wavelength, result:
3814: 2.478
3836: 1.643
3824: 2.268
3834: 1.487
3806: 2.899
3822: 2.666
